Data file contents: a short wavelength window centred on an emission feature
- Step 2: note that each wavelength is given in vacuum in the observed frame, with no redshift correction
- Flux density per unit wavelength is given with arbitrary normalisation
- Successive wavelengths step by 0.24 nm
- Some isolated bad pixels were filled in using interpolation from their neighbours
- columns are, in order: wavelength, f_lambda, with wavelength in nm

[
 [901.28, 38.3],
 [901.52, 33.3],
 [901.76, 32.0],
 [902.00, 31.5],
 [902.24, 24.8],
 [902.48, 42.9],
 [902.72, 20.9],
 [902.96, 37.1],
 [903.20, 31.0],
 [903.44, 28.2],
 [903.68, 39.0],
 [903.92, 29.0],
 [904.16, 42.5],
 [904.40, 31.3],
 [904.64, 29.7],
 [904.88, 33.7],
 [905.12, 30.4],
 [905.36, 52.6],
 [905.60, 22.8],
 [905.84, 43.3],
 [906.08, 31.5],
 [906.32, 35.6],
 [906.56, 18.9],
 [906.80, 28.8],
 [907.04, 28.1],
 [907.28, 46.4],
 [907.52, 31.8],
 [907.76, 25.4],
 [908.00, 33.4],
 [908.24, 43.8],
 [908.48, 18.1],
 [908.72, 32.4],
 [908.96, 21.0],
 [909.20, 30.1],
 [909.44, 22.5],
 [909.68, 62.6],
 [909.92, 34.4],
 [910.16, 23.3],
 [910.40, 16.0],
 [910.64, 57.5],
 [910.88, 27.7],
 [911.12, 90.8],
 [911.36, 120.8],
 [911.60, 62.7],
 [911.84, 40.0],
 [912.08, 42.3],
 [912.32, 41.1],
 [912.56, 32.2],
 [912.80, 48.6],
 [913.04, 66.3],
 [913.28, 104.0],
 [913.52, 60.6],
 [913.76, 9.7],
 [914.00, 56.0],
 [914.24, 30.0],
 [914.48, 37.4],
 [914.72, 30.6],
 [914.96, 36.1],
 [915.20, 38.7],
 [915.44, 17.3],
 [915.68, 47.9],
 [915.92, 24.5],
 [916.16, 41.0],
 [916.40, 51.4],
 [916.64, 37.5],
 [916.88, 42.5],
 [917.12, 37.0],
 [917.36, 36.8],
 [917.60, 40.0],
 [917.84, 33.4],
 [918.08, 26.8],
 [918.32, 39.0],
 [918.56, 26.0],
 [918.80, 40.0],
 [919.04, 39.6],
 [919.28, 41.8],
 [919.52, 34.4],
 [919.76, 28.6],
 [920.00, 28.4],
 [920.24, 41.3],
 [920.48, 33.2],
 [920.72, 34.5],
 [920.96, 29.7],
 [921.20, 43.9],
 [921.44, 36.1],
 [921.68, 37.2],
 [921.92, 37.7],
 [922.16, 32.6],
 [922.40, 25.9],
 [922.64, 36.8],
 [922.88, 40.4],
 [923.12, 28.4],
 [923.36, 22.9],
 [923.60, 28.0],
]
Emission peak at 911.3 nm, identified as [S II] 6716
